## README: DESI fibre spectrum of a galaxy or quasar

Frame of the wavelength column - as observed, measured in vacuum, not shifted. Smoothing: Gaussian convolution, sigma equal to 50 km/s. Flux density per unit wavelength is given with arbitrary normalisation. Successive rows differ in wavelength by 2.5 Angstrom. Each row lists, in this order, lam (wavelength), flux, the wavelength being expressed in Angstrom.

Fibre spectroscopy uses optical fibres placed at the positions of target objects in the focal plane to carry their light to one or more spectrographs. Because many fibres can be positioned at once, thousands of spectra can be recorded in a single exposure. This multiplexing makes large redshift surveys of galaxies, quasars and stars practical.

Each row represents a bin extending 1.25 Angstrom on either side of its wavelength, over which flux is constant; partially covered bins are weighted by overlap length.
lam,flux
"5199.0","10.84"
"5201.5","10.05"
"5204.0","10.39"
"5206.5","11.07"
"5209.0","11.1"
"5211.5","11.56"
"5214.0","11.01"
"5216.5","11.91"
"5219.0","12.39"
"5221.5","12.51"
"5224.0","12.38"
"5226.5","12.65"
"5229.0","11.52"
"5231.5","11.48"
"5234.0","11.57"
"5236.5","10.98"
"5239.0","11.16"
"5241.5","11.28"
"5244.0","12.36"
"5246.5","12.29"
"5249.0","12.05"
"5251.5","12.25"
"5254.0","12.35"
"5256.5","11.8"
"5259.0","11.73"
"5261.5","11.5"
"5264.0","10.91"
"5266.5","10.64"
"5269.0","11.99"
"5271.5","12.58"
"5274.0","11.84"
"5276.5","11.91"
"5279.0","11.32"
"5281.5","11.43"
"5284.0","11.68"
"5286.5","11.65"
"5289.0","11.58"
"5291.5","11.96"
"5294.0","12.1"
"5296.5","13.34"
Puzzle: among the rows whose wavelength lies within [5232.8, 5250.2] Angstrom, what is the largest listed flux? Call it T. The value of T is 12.36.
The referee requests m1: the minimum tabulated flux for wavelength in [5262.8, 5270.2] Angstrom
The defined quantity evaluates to 10.64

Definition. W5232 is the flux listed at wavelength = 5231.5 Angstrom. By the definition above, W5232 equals 11.48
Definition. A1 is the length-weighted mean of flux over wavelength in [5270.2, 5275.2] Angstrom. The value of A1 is 12.2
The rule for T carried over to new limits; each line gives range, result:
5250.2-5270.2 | 12.35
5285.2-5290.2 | 11.65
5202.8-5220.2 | 12.39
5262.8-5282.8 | 12.58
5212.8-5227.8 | 12.65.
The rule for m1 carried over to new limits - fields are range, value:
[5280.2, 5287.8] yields 11.43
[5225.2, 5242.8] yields 10.98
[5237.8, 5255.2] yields 11.16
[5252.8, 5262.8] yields 11.5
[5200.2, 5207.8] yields 10.05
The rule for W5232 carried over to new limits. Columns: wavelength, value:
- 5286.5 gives 11.65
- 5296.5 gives 13.34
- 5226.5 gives 12.65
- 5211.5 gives 11.56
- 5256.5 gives 11.8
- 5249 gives 12.05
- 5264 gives 10.91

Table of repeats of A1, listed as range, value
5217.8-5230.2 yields 12.3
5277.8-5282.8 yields 11.4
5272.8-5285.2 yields 11.6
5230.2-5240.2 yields 11.3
